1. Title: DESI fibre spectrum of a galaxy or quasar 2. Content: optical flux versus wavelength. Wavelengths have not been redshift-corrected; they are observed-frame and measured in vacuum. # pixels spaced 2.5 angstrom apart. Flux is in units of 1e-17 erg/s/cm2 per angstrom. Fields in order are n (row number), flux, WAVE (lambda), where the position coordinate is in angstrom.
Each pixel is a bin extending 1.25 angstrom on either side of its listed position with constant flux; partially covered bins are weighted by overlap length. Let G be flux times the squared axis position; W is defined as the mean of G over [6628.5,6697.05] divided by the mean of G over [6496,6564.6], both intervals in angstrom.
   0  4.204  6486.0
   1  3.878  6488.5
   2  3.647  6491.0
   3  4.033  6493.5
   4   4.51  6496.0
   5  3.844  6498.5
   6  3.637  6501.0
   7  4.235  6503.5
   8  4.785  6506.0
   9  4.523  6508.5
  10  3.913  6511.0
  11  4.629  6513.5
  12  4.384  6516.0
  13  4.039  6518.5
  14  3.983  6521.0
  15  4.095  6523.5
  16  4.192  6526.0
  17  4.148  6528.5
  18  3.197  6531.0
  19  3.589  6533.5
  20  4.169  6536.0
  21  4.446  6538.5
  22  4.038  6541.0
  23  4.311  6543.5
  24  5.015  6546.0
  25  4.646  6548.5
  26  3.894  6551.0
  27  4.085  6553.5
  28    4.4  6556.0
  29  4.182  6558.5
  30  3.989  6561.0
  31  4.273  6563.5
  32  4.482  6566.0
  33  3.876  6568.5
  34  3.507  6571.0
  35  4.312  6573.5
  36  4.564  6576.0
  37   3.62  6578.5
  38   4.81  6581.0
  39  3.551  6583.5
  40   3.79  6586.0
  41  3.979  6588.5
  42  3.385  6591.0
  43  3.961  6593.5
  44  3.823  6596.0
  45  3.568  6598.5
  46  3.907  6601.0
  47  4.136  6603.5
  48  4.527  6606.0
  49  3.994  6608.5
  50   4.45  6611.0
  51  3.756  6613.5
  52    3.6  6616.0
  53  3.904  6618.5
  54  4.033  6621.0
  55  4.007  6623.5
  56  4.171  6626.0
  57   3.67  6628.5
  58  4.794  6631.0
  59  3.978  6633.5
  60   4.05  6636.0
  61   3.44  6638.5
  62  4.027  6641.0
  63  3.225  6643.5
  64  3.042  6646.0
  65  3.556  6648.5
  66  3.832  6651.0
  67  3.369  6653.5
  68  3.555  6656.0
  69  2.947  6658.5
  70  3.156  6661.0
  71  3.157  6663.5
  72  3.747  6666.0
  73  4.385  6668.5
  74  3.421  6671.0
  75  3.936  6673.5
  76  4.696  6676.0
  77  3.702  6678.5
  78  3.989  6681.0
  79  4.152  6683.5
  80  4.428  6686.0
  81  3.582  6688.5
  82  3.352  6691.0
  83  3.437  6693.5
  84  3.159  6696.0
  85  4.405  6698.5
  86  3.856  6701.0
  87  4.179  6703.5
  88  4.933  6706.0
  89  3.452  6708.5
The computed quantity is 0.9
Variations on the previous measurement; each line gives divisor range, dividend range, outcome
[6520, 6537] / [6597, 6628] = 1.05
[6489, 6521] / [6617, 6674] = 0.93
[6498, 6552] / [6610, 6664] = 0.92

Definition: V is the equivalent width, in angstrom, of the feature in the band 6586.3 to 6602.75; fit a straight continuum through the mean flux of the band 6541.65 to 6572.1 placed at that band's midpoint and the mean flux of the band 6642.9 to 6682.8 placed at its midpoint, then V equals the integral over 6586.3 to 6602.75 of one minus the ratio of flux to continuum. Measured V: 0.9 angstrom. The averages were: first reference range 4.22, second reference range 3.62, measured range 3.78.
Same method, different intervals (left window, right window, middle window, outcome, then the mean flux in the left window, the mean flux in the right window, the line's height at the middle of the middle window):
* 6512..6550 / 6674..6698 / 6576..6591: 0.4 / 4.19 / 3.85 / 4.08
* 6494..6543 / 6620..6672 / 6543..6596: -2.2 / 4.13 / 3.69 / 3.95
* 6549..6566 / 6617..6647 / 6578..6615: 0.6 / 4.18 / 3.87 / 4.02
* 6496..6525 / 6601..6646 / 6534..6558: -1.1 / 4.2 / 3.96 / 4.13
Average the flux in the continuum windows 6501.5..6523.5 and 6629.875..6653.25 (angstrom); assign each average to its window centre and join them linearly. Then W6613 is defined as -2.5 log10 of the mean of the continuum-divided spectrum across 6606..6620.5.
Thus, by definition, -0.04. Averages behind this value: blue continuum 4.28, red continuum 3.75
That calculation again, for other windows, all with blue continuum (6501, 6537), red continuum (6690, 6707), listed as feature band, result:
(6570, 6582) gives -0.03 mag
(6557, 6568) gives -0.04 mag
